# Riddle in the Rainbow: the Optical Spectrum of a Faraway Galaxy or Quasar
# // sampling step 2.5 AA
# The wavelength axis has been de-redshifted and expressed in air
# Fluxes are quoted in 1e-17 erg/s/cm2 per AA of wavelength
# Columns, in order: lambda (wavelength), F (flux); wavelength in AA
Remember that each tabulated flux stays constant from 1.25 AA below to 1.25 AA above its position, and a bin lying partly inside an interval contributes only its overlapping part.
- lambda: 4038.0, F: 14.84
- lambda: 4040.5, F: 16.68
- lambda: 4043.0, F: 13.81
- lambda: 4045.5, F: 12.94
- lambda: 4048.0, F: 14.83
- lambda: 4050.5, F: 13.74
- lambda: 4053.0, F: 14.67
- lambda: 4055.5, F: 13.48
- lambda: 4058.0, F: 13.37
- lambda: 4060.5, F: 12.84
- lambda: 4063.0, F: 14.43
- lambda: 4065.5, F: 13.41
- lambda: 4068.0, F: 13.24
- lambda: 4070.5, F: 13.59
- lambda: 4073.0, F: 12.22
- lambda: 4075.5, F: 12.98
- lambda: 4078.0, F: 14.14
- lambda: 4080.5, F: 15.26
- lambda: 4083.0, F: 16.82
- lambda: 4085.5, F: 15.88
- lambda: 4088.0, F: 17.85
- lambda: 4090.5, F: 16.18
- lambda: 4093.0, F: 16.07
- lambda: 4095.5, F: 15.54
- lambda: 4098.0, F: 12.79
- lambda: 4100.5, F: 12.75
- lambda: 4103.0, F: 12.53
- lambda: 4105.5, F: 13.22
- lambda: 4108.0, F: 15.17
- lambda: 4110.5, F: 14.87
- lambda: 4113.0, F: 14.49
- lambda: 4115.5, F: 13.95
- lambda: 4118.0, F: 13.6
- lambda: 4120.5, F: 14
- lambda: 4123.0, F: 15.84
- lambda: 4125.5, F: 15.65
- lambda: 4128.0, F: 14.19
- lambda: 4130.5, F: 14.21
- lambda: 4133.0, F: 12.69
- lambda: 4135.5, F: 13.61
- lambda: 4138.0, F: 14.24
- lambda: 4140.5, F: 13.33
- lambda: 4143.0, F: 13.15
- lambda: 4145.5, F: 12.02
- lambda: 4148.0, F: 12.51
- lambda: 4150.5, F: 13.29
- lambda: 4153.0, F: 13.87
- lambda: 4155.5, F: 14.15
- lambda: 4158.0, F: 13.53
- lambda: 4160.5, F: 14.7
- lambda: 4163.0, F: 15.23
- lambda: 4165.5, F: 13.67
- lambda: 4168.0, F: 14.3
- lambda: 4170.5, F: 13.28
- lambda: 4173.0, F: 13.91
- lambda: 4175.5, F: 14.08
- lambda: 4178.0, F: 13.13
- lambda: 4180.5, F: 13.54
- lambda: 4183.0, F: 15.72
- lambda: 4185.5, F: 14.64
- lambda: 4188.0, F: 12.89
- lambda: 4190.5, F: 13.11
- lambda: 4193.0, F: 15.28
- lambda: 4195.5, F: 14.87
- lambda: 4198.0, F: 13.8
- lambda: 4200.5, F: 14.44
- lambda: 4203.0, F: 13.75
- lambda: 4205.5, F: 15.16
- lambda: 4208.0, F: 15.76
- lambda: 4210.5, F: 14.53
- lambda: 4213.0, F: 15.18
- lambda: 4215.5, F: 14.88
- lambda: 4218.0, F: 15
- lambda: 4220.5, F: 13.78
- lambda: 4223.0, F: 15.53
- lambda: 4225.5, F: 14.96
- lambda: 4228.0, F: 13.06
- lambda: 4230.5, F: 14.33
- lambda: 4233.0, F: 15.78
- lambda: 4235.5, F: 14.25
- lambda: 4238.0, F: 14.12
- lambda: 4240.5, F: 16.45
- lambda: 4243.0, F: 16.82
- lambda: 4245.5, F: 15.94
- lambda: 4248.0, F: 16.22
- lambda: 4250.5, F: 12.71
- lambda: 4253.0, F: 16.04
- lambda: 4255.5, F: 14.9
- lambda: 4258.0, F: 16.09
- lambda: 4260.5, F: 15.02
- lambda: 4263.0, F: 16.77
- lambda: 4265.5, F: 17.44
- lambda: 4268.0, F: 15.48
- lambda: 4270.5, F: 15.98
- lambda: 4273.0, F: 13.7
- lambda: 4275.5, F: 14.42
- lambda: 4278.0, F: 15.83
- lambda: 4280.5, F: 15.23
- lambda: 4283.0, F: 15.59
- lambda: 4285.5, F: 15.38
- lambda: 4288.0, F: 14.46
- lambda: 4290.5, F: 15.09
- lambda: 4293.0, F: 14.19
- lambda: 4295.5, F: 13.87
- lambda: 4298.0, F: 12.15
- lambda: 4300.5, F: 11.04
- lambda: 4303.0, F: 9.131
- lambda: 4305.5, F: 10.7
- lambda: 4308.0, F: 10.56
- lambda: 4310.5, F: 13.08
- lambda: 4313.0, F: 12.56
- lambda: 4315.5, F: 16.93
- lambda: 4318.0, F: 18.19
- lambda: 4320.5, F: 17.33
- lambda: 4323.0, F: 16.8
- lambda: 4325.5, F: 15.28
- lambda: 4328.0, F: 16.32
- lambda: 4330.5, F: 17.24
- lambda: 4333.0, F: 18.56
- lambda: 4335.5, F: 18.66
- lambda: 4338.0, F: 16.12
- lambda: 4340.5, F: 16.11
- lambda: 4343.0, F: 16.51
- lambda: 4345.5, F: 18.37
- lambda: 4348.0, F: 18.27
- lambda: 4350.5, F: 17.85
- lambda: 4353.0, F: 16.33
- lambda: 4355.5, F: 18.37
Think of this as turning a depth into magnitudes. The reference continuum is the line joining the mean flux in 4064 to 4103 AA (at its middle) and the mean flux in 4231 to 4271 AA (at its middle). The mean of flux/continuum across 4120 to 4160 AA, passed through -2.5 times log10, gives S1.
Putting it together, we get 0.08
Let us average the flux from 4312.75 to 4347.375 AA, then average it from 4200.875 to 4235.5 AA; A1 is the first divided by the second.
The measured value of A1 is 1.2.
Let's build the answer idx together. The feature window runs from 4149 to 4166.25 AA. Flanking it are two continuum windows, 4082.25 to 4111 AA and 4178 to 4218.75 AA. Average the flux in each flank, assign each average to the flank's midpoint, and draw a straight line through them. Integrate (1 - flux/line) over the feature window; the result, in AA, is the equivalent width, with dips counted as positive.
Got 0.72 AA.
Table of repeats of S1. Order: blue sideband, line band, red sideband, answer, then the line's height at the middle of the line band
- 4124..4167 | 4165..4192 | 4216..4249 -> 0.03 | 14.3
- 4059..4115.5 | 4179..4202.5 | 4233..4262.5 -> 0.06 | 15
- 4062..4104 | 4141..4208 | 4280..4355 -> 0.06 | 14.8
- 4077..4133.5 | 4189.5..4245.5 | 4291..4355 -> 0.02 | 15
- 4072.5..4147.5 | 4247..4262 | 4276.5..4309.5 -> -0.12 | 13.5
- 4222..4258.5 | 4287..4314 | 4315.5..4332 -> 0.30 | 16.4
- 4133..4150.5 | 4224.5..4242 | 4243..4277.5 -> 0.02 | 15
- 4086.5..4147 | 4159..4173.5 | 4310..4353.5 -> 0.05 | 14.8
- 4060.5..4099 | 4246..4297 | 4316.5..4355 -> 0.09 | 16.6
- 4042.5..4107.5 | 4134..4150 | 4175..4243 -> 0.10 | 14.4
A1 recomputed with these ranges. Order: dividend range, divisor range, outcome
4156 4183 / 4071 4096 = 0.92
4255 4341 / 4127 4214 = 1.07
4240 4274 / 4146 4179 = 1.14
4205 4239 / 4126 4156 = 1.09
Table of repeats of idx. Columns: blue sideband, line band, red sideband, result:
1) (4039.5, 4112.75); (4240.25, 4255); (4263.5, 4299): -0.73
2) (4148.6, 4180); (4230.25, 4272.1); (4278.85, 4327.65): -4.52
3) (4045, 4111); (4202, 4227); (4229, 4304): -0.30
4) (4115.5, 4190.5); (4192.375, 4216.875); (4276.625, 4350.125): -0.77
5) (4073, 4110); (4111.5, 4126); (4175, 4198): 0.00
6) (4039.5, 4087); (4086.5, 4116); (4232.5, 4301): -0.71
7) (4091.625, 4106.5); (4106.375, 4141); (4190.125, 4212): -0.64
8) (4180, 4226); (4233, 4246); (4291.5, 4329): -1.07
